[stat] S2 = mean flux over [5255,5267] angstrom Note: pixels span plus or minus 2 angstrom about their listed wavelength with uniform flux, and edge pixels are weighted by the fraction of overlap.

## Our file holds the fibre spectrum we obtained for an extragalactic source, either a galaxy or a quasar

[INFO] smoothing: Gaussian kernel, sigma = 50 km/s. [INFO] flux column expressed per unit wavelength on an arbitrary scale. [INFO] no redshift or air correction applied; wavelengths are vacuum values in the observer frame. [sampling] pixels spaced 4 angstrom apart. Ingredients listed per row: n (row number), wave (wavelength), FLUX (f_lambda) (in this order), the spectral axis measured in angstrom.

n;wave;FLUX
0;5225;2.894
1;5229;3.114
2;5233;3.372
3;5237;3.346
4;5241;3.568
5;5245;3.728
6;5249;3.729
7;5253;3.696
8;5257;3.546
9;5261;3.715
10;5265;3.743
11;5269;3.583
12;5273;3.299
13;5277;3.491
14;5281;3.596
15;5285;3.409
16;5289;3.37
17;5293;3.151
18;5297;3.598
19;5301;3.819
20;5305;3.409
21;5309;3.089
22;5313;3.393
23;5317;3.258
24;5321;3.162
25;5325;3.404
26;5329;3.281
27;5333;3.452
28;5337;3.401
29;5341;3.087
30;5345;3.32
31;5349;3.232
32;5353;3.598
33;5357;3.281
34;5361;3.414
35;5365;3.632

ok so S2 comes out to 3.67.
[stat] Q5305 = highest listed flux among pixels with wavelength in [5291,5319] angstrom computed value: 3.819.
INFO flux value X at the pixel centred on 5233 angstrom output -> 3.372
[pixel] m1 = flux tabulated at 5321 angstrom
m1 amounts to 3.162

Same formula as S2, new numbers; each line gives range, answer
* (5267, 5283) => 3.49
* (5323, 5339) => 3.38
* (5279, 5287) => 3.5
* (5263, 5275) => 3.54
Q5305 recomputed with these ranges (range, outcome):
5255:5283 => 3.743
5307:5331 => 3.404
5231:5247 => 3.728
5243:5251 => 3.729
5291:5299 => 3.598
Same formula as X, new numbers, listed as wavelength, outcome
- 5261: 3.715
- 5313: 3.393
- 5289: 3.37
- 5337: 3.401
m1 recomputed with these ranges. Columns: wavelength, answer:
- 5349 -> 3.232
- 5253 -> 3.696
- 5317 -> 3.258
